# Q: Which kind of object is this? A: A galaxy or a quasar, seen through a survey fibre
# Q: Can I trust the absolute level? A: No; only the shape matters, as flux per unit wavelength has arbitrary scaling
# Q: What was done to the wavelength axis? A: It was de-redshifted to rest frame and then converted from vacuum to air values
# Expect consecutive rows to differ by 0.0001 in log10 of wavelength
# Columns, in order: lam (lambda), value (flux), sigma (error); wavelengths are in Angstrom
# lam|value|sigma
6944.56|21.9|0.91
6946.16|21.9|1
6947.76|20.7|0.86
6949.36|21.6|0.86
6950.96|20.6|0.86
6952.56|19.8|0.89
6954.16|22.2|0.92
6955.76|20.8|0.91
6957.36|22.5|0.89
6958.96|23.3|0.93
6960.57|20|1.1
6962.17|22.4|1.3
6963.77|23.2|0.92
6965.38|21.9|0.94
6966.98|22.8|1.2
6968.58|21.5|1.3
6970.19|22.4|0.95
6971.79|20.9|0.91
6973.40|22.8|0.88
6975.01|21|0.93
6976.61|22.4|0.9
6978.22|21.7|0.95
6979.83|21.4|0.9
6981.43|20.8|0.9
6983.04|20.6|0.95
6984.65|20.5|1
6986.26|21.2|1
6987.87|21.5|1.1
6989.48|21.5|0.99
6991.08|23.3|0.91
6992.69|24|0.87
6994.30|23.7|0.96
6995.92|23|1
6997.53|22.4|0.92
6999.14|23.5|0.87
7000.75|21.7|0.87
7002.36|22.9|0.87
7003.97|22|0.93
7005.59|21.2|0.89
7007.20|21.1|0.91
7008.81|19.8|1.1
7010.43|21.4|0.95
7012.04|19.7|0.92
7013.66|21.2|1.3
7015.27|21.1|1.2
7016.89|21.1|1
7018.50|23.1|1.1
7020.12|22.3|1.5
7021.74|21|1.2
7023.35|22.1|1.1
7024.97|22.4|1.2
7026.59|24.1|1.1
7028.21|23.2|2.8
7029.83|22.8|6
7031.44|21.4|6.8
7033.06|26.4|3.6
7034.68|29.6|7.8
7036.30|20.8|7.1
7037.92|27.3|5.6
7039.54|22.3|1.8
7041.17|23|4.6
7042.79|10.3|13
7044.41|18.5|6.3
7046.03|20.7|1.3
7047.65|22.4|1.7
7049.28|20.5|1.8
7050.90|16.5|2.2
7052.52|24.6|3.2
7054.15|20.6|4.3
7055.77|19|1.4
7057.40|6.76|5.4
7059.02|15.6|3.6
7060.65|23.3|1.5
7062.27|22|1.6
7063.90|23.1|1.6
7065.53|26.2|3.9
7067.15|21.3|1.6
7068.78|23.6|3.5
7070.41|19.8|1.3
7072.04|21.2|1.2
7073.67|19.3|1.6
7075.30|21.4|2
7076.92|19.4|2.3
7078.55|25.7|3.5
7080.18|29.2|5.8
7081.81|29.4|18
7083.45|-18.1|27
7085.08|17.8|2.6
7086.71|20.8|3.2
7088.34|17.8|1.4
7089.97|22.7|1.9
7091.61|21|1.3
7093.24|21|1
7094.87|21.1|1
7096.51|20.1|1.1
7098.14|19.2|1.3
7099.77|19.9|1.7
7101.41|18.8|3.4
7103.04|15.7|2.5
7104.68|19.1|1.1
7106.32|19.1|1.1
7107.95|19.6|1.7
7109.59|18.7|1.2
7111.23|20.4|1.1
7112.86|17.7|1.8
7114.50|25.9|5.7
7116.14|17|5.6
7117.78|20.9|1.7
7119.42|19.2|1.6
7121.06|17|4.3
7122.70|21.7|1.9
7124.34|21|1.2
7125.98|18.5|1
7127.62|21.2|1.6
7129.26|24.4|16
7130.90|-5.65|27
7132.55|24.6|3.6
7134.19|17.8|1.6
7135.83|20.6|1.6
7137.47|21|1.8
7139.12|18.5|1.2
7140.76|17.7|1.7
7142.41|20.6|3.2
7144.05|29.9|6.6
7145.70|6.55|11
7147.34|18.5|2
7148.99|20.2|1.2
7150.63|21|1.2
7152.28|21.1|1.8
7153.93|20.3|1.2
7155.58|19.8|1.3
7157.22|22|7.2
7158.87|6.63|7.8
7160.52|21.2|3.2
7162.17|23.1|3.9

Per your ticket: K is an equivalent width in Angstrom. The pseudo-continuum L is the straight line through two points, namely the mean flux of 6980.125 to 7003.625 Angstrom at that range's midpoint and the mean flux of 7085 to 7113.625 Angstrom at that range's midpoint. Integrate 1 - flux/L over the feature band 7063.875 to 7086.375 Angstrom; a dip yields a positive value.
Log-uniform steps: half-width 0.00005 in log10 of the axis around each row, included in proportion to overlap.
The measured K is 0.3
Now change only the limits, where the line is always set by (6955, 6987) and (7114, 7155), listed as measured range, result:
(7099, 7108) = 0.5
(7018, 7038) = -2.5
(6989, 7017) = -1.0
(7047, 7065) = 0.7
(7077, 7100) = 0.9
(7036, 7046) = 0.1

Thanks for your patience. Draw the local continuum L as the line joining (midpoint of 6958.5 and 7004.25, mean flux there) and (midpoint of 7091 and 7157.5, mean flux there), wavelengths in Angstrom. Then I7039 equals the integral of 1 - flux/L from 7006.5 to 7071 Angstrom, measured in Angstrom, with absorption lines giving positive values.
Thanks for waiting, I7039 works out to -1.0 Angstrom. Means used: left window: 22.1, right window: 19.3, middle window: 21.3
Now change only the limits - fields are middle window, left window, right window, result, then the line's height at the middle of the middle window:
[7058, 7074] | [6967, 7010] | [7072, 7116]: -1.1 Angstrom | 20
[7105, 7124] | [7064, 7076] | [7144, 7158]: 0.7 Angstrom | 20.5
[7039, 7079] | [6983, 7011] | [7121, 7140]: 0.2 Angstrom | 20.3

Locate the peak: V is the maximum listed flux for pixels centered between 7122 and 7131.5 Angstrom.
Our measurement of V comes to 24.4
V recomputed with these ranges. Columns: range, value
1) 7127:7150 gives 29.9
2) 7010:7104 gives 29.6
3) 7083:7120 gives 25.9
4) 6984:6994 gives 24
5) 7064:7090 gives 29.4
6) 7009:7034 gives 26.4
